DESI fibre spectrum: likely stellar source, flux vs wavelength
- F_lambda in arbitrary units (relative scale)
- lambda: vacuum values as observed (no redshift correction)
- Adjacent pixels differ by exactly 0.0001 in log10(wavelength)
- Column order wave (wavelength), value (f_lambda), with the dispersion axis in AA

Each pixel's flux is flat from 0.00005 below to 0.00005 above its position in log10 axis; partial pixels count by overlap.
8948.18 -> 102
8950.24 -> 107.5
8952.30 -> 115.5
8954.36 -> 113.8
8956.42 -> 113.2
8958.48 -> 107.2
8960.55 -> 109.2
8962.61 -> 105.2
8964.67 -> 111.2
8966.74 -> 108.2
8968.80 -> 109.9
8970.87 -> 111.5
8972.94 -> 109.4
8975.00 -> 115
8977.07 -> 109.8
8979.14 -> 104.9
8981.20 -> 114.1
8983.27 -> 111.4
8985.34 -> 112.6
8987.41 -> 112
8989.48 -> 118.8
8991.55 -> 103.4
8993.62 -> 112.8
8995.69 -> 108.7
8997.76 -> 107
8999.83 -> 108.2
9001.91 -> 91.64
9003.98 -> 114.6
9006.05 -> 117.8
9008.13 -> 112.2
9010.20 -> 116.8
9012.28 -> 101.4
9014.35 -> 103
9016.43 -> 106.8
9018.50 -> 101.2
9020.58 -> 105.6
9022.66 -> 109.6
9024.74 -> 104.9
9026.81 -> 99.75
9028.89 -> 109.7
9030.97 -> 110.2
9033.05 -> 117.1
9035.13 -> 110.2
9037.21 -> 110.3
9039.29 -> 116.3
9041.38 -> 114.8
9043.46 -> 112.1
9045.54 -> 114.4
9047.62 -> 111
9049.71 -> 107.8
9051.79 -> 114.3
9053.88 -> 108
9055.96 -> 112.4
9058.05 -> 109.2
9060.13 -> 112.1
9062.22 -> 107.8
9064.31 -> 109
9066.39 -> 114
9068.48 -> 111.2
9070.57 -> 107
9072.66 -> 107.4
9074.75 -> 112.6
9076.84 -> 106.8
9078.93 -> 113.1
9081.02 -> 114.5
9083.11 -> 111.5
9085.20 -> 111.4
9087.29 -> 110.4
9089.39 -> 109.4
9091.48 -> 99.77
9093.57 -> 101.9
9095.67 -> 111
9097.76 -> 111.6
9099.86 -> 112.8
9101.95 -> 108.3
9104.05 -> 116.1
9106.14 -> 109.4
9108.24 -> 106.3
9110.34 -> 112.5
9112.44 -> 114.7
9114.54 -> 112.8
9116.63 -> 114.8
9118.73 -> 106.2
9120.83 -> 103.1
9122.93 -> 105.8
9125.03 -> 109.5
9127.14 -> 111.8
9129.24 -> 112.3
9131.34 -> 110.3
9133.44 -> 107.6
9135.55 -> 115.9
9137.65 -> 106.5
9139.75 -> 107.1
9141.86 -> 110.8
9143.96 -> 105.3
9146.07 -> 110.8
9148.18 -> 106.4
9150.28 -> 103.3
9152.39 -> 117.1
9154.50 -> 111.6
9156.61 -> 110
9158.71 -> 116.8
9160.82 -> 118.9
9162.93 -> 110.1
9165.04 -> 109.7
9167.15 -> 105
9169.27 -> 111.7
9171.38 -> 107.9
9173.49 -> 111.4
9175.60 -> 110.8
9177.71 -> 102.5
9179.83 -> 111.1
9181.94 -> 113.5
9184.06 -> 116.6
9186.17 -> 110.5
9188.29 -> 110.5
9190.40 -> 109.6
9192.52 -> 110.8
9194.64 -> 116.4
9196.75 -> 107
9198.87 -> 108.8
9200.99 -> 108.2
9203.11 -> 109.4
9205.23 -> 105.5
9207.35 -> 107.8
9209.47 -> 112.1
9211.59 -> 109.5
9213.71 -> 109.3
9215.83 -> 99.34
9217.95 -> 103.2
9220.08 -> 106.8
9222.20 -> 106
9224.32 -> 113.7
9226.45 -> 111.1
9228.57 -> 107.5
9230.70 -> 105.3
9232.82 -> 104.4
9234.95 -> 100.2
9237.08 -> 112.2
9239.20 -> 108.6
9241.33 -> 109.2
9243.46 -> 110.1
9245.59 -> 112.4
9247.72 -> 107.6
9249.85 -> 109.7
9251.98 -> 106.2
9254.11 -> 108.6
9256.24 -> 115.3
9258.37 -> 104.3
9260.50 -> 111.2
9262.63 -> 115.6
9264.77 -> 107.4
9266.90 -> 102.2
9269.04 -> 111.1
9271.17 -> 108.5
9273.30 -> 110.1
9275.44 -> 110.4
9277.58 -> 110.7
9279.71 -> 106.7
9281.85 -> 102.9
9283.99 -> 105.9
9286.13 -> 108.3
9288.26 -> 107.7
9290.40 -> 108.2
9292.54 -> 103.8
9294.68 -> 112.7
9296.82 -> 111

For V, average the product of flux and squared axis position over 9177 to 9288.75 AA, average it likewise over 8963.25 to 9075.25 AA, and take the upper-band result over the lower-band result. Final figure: 1.04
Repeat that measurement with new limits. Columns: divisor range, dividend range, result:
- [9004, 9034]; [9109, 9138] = 1.04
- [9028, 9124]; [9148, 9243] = 1.02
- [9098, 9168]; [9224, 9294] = 1.01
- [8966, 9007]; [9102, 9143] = 1.03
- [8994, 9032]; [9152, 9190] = 1.07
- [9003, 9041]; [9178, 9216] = 1.04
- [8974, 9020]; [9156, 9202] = 1.06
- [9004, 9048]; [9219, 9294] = 1.04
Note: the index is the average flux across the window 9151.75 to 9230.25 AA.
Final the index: 110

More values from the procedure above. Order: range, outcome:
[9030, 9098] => 111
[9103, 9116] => 112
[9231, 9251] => 108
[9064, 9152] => 110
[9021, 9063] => 111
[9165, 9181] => 109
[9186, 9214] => 110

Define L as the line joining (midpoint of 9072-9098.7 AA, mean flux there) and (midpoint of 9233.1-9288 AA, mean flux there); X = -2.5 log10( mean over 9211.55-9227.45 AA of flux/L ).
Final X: 0.02 mag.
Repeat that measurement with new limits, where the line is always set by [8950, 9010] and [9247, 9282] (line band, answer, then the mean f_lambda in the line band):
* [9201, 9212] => 0.005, 109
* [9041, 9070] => -0.012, 111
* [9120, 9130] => 0.012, 108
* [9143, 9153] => 0.013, 108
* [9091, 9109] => 0.008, 109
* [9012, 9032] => 0.048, 105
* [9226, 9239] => 0.023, 107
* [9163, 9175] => 0.001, 109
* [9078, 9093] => 0.001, 110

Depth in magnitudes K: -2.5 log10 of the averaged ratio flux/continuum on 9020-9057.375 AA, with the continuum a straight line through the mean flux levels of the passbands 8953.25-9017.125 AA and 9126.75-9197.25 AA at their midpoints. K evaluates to -0.01 mag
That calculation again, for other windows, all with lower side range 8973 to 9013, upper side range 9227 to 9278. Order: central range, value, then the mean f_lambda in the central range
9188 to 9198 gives -0.02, 111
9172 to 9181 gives 0.00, 109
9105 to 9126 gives 0.00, 110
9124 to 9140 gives -0.01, 110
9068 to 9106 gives 0.00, 110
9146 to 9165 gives -0.02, 112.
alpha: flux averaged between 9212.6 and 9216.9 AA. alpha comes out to 105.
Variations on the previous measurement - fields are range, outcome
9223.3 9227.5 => 112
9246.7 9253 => 108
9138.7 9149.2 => 108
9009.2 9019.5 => 106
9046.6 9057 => 111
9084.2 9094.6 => 107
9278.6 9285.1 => 105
